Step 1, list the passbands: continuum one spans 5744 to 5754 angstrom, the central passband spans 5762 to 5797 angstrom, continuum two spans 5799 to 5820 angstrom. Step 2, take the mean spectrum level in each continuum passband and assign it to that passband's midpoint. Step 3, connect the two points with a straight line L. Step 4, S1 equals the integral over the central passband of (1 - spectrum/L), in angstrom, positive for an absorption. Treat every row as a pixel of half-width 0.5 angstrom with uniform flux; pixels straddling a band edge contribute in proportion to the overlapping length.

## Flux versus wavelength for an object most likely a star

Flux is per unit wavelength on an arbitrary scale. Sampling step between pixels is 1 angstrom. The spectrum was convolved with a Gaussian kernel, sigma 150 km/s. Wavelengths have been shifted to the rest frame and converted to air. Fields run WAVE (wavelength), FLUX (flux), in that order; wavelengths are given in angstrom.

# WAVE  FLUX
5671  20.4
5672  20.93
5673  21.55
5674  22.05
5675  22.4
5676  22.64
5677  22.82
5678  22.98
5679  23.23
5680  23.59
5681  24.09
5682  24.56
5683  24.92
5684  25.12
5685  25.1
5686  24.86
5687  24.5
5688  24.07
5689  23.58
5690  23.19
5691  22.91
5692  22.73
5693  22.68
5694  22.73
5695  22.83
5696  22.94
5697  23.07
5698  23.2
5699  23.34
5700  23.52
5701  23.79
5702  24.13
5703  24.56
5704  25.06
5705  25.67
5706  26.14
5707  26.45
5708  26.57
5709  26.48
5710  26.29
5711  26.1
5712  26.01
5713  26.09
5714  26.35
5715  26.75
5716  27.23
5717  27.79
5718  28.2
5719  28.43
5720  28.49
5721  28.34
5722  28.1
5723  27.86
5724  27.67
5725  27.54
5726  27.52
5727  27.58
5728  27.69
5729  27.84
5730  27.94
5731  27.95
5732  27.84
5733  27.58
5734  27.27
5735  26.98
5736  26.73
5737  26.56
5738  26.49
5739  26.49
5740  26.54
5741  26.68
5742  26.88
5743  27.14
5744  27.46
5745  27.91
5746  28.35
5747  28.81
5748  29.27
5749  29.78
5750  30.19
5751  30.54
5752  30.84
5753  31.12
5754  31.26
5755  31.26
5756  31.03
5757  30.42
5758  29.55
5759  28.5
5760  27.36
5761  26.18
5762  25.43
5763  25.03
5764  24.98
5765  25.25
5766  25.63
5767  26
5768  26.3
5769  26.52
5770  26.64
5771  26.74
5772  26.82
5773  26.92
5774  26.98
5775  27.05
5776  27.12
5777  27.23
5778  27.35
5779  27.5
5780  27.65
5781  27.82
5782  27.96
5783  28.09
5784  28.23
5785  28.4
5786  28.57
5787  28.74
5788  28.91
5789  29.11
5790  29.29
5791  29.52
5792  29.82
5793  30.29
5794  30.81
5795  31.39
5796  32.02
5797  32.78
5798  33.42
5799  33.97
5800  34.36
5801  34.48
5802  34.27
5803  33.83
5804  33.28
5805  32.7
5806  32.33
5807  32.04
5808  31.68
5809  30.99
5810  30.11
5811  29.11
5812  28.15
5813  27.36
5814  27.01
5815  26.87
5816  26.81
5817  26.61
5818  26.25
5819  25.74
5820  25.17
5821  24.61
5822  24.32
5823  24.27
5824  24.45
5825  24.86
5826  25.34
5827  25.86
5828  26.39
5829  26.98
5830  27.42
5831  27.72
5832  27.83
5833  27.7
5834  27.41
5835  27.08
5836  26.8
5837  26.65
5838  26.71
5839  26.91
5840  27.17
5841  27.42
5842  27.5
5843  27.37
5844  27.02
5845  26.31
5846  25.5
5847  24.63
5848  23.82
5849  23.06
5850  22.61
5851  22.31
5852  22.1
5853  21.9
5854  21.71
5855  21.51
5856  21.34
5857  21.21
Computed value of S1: 2.4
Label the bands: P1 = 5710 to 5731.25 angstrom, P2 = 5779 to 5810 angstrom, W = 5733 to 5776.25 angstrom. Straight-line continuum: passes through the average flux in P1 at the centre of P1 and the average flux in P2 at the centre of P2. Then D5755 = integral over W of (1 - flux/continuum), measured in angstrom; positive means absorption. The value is 1.93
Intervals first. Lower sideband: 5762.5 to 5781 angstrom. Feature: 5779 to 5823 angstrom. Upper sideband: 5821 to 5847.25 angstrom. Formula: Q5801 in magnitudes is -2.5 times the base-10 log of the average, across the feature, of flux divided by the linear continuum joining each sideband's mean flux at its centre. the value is -0.12 mag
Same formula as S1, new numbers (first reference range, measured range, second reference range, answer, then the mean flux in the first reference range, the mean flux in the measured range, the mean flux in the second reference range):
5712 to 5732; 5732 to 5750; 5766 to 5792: 0.1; 27.6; 27.6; 27.7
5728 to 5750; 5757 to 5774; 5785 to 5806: 1.6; 27.6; 26.6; 31.5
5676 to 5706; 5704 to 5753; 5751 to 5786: -3.5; 23.8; 27.5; 27.7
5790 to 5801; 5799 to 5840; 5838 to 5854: 0.5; 31.8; 28.3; 25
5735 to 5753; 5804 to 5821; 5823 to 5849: -1.2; 28.1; 28.7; 26.4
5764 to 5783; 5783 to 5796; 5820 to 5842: -1.3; 26.8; 29.5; 26.4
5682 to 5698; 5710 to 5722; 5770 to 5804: -0.9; 23.7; 27.2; 29.6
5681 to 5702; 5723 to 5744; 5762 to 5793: -1.4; 23.7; 27.3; 27.4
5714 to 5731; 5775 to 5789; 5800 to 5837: 0.0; 27.8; 28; 28.2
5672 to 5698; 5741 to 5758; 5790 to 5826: -1.8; 23.4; 29.4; 29.5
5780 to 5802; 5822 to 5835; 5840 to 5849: 0.5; 30.4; 26.3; 26.1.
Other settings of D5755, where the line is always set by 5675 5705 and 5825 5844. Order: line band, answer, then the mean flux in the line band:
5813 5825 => 0.4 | 25.7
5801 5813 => -2.4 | 31.6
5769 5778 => -0.5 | 26.9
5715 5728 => -1.8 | 27.8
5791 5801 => -2.3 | 32.1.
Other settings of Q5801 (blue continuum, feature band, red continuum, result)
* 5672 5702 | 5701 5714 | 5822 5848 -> -0.08 mag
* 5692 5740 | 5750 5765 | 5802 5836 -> -0.07 mag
